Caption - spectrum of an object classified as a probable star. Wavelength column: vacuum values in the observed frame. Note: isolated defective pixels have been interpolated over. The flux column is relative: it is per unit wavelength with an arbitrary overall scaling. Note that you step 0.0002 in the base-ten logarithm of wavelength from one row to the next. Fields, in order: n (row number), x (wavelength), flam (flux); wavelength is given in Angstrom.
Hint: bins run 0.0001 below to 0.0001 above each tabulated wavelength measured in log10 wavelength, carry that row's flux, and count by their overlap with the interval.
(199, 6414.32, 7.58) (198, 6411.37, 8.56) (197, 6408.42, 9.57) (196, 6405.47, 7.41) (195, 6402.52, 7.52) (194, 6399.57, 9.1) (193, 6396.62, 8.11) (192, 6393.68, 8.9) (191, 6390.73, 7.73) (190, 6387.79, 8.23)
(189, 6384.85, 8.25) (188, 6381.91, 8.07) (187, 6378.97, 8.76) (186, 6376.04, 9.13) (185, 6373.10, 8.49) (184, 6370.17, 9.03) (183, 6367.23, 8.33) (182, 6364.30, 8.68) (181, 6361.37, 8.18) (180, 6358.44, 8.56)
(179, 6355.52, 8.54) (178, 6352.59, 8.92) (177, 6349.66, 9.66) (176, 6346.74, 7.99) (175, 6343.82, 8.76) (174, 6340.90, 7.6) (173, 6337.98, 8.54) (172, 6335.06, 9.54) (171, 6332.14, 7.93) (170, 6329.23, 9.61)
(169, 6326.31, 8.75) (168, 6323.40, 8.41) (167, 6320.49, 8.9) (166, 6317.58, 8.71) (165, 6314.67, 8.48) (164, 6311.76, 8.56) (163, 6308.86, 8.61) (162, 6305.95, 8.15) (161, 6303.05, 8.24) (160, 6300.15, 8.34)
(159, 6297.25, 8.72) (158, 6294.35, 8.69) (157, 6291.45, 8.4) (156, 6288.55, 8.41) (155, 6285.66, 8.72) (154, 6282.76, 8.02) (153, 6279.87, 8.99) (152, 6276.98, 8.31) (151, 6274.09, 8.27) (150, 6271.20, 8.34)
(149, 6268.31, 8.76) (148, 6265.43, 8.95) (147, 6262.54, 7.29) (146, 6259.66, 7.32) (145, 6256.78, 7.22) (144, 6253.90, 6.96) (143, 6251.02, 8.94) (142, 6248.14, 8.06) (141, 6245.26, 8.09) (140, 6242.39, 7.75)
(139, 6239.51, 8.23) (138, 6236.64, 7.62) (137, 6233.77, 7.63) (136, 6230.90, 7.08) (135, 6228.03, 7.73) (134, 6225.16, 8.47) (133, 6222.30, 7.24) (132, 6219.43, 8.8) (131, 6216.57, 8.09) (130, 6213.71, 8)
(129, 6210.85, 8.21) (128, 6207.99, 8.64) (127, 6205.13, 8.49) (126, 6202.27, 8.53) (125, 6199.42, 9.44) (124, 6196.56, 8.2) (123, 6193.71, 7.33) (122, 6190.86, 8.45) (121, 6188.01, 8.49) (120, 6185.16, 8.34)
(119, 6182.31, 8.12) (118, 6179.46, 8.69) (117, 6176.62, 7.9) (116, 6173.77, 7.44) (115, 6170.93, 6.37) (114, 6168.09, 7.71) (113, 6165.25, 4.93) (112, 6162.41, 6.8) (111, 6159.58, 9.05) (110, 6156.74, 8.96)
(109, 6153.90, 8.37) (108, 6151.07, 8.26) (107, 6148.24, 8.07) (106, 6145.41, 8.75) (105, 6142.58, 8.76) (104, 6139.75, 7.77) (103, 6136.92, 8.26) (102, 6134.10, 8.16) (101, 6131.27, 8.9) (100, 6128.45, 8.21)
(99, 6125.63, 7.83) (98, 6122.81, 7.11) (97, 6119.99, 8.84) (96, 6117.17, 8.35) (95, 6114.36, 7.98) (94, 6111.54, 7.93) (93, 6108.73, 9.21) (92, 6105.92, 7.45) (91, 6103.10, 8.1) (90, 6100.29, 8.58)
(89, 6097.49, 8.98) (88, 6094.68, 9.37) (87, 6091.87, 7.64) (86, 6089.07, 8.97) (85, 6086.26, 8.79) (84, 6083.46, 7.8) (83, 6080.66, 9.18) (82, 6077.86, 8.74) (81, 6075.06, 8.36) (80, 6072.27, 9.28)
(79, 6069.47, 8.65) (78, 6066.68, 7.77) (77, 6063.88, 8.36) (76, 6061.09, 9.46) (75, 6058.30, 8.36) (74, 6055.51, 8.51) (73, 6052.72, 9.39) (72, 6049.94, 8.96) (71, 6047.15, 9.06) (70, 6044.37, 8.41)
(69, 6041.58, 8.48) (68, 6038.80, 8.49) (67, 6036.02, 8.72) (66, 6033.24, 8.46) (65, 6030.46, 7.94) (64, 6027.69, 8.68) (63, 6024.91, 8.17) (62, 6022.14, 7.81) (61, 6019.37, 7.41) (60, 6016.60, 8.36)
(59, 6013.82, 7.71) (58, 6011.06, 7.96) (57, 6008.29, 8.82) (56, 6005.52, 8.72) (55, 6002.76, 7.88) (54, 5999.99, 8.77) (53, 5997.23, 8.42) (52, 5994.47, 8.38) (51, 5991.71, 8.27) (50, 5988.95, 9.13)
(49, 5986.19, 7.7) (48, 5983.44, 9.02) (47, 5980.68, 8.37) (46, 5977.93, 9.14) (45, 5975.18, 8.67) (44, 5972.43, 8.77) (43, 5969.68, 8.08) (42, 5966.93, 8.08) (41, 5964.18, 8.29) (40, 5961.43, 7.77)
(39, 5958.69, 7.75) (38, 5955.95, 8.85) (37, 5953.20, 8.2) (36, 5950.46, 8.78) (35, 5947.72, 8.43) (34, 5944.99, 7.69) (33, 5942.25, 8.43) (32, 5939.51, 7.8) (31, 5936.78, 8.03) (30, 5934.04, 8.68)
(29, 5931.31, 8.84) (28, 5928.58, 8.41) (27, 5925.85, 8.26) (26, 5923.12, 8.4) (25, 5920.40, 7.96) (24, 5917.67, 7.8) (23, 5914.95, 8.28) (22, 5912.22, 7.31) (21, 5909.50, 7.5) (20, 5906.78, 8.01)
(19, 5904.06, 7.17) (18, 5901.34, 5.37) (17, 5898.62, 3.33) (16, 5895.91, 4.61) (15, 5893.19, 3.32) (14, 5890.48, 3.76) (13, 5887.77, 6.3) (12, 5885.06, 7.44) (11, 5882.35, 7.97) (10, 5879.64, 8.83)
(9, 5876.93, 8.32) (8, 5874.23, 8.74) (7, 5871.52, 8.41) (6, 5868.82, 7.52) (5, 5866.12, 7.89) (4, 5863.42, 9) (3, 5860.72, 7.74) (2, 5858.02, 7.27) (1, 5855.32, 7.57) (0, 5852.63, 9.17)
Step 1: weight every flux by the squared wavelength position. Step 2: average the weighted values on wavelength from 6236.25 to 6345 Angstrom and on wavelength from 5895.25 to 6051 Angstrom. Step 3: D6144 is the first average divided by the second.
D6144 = 1.14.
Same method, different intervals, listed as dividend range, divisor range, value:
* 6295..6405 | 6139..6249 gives 1.12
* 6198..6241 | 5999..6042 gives 1.05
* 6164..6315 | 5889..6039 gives 1.12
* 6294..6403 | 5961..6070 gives 1.13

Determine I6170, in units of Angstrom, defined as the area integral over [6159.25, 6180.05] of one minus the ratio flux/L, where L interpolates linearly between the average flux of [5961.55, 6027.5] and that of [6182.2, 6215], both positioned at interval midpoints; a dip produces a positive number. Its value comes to 2.8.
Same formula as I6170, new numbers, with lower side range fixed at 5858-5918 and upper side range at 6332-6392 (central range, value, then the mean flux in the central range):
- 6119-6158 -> -2.4 Angstrom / 8.3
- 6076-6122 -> -4.7 Angstrom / 8.47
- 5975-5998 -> -3.9 Angstrom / 8.57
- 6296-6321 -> -0.4 Angstrom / 8.51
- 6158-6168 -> 1.1 Angstrom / 7.06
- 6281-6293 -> -0.2 Angstrom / 8.4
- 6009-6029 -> -1.6 Angstrom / 8.04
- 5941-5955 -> -2.2 Angstrom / 8.32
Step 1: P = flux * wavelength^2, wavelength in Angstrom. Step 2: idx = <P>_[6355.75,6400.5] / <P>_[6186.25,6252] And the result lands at 1.10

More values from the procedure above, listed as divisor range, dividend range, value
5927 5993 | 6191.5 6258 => 1.05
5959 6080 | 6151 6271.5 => 1.00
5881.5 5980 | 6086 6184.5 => 1.15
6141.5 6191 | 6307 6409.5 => 1.14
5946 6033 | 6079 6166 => 1.04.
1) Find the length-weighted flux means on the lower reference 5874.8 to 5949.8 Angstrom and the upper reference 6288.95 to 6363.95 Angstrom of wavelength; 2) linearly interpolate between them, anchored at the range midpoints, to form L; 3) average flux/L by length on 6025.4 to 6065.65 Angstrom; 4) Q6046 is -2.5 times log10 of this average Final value -0.12 mag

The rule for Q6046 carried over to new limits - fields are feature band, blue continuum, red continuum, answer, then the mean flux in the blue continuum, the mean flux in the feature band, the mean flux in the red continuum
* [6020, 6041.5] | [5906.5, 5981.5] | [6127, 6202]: -0.02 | 8.24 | 8.3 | 8.07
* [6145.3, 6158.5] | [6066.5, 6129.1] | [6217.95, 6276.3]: -0.03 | 8.41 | 8.47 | 7.94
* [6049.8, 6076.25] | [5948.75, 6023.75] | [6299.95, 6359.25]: -0.04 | 8.34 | 8.7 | 8.62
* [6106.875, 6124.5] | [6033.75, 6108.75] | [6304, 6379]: 0.05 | 8.62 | 8.21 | 8.64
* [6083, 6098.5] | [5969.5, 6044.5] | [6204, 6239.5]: -0.05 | 8.39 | 8.63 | 8.01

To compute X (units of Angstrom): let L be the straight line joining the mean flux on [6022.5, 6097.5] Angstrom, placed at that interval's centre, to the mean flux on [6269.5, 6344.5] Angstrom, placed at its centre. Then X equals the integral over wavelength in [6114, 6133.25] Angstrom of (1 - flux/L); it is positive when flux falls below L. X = 0.9 Angstrom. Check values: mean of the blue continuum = 8.61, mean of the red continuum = 8.54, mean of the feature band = 8.19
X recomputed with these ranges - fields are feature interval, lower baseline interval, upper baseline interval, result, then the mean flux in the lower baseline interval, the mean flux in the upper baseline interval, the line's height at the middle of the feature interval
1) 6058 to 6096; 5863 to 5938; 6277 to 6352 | -3.7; 7.32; 8.59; 7.86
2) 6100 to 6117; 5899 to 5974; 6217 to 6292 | -0.4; 7.98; 8.06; 8.02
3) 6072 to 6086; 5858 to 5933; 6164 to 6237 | -1.7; 7.28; 7.93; 7.67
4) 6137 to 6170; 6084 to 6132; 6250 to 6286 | 1.4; 8.35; 8.14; 8.29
